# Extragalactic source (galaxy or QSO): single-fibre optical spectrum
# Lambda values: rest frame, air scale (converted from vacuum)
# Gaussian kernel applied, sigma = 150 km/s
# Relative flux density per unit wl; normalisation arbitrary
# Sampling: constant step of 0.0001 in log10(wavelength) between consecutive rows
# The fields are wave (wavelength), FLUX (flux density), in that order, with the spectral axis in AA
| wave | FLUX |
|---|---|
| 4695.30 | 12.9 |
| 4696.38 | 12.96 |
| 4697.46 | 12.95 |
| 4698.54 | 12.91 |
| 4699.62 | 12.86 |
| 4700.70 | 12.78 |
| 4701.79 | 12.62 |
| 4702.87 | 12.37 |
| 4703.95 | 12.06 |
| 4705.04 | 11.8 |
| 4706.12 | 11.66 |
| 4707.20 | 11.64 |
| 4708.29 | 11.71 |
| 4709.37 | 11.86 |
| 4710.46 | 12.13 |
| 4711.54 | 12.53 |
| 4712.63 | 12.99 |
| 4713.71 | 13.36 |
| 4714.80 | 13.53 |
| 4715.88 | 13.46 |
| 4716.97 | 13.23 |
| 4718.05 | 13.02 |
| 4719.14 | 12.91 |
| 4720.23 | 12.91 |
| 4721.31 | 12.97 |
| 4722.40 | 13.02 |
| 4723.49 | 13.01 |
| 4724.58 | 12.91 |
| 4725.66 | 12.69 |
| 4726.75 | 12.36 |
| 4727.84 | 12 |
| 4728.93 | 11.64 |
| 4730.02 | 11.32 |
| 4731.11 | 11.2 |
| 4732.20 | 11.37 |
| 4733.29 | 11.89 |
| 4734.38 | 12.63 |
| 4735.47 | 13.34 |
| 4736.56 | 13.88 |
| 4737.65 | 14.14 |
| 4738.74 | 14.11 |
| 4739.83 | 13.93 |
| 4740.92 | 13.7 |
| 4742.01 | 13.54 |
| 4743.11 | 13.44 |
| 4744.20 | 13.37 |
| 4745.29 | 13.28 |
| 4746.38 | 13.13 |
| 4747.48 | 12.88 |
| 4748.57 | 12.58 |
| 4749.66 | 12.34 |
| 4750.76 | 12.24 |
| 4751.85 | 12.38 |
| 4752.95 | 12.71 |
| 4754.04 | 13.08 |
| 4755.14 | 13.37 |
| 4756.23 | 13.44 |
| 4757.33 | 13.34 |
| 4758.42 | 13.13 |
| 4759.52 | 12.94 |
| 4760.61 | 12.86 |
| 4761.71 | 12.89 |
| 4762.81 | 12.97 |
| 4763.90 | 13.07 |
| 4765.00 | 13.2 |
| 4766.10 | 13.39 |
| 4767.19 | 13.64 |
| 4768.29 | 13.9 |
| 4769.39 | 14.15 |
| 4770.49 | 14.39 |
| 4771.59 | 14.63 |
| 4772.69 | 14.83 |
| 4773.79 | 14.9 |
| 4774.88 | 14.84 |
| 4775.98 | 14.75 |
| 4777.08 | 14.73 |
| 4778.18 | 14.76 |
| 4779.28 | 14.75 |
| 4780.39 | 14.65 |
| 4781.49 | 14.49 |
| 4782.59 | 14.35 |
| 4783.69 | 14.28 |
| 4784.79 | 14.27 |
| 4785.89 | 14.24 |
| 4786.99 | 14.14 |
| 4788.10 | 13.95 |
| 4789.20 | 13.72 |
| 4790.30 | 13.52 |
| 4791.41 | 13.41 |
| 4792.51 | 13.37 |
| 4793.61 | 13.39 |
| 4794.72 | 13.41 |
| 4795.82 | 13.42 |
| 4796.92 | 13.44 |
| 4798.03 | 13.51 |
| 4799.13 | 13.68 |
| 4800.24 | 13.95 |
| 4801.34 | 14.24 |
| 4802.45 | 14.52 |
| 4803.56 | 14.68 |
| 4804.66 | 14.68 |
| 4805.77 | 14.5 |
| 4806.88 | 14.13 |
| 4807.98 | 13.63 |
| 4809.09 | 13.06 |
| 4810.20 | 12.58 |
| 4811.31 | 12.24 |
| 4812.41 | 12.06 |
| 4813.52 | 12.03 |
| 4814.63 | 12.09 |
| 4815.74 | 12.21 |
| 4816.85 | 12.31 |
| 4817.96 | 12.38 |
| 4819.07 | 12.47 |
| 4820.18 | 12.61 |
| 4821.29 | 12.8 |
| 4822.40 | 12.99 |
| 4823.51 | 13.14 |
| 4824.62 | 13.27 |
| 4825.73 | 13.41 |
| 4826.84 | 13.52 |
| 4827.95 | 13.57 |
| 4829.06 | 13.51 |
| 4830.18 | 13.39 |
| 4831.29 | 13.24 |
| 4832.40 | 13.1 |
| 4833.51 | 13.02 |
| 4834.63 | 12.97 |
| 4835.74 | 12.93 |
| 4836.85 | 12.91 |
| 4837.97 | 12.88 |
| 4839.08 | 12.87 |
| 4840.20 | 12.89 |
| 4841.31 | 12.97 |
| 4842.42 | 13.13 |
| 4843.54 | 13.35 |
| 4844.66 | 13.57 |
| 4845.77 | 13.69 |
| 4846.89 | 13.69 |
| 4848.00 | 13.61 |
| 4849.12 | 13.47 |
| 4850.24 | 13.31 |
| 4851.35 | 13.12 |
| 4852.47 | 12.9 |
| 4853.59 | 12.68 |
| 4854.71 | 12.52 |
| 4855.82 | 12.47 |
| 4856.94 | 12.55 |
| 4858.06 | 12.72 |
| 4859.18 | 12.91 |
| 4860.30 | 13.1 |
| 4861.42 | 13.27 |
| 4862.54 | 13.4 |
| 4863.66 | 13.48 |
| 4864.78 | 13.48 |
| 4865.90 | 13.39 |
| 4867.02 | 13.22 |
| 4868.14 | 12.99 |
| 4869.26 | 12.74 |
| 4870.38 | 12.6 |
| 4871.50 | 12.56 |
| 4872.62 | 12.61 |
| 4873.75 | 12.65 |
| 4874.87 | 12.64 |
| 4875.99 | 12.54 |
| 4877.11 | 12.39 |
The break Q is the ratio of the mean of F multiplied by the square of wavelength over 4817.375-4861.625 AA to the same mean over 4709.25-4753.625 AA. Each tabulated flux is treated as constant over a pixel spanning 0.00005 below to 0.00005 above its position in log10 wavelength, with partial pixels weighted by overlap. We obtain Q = 1.07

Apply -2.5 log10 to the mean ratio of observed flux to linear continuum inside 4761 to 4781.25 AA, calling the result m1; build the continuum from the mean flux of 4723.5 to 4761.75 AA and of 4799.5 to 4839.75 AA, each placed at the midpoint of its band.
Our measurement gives -0.092 mag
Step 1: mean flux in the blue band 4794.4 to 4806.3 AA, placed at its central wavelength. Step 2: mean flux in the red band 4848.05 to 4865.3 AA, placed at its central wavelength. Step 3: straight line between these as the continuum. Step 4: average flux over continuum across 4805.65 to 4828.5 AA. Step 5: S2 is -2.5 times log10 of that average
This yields 0.069 mag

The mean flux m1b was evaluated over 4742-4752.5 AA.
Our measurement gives 12.9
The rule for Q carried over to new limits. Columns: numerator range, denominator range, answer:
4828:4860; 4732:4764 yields 1.04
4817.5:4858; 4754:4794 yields 0.97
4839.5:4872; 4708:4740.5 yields 1.09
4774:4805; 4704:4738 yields 1.16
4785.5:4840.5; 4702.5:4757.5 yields 1.08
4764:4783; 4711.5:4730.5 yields 1.15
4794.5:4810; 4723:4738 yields 1.15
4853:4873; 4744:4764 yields 1.05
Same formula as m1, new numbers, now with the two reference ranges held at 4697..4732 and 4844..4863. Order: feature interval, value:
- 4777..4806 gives -0.10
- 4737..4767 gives -0.04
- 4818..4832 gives -0.01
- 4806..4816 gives 0.02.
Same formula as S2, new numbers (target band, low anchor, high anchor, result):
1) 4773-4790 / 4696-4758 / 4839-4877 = -0.13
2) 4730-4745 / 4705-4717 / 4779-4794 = 0.00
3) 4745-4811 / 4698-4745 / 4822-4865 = -0.06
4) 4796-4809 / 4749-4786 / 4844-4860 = -0.04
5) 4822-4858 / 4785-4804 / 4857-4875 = 0.01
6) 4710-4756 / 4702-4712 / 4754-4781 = -0.01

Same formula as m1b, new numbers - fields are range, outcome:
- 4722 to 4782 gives 13.3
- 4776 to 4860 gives 13.4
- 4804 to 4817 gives 13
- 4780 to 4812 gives 13.8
